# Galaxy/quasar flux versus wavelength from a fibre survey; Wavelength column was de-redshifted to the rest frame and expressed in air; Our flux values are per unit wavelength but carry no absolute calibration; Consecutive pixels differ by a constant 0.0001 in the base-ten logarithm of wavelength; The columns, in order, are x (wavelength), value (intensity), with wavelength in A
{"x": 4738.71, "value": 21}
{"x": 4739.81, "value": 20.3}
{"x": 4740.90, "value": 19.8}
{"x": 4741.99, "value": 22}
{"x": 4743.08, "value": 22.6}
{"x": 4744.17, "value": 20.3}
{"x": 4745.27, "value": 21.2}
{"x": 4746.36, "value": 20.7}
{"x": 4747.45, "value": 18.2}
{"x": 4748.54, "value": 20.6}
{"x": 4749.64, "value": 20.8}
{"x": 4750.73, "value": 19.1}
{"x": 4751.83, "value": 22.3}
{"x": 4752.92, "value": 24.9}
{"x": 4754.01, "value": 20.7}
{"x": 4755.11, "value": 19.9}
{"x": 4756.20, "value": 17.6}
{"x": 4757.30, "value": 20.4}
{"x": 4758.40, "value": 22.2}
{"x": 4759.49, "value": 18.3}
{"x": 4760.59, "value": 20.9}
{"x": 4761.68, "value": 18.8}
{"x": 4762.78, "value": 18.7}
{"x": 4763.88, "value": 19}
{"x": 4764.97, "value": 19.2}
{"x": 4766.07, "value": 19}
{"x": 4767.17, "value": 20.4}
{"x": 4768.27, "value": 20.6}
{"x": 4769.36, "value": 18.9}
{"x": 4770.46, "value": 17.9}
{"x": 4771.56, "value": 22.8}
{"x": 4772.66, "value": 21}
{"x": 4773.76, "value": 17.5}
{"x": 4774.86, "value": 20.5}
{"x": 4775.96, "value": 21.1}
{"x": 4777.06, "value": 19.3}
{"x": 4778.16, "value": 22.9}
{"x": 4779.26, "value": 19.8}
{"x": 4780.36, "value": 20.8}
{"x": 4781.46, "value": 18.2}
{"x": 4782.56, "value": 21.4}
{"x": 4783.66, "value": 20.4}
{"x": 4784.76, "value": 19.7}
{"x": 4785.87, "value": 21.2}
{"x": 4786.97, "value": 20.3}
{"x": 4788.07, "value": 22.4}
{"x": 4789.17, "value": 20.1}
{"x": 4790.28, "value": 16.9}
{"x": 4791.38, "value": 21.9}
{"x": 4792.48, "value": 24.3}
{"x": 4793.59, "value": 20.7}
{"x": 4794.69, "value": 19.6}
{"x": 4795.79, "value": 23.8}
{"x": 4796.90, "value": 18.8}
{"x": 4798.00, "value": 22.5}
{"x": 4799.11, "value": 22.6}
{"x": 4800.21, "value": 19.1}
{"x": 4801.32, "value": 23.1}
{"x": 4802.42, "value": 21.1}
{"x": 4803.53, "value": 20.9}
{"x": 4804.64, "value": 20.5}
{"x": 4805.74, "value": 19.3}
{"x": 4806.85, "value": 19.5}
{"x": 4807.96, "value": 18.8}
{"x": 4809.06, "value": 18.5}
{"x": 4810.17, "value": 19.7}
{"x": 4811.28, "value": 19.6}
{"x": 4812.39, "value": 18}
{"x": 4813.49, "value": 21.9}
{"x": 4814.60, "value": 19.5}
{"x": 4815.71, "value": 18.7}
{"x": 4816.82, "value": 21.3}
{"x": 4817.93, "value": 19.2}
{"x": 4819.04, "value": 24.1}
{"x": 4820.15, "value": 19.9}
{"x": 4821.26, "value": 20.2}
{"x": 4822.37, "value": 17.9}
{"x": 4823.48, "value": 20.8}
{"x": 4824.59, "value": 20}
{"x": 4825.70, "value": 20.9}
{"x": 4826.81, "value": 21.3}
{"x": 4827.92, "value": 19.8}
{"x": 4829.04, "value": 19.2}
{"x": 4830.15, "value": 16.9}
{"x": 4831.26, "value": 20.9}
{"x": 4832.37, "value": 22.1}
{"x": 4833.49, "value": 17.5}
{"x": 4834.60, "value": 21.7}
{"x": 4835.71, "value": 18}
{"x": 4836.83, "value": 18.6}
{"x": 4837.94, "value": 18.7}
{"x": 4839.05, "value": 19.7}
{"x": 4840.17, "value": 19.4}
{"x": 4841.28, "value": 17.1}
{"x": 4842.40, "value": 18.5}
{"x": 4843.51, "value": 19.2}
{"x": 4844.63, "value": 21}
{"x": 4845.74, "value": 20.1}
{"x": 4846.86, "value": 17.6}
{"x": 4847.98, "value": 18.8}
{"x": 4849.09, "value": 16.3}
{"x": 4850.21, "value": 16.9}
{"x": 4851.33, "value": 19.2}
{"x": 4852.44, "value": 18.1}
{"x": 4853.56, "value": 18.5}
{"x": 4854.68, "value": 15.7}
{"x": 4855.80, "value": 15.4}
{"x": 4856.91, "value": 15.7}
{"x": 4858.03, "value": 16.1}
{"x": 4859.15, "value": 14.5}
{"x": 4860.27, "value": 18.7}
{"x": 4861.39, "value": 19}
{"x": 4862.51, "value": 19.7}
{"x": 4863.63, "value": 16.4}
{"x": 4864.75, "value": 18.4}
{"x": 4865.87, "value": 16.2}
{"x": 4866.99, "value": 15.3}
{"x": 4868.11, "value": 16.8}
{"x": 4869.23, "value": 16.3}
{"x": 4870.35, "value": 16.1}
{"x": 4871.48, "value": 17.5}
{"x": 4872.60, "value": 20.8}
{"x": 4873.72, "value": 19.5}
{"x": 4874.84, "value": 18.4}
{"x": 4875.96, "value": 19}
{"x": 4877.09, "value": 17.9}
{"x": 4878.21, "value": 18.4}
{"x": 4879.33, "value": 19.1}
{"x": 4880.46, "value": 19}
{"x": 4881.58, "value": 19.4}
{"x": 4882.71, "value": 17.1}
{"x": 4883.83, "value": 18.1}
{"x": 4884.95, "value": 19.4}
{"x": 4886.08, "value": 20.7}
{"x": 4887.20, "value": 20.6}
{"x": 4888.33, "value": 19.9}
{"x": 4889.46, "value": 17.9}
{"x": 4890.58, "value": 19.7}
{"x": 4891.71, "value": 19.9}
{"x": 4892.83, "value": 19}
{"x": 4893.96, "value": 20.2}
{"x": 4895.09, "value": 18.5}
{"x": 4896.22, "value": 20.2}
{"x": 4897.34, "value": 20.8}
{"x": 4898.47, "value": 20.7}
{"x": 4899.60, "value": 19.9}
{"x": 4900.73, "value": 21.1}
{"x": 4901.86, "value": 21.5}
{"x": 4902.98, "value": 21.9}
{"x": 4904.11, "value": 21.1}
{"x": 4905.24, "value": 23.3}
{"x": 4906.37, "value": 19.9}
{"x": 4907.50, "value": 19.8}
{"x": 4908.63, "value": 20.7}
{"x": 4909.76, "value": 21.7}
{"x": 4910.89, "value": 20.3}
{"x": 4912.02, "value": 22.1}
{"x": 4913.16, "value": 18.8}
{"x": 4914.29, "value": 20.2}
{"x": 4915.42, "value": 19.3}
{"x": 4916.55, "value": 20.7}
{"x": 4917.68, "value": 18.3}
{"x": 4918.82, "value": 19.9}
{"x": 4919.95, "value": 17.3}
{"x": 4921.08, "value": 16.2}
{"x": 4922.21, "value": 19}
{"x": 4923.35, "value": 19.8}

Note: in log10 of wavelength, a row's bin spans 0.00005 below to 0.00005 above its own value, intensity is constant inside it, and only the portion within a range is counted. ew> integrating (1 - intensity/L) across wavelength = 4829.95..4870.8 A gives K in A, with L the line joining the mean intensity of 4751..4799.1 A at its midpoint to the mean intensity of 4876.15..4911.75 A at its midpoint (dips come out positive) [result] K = 4.3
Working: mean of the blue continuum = 20.4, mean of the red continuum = 19.9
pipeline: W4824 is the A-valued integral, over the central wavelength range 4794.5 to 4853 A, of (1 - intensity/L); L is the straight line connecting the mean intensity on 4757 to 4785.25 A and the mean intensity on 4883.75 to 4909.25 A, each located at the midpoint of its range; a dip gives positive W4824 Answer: 1.0 A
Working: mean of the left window 20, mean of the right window 20.3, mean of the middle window 19.7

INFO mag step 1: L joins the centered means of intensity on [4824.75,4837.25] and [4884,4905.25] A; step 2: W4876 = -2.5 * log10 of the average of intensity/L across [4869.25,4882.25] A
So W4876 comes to 0.087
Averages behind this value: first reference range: 19.7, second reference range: 20.2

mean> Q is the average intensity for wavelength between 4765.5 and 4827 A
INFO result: 20.4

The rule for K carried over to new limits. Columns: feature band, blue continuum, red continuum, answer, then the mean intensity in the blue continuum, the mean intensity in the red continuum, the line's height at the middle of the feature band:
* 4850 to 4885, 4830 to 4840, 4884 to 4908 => 3.9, 19.4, 20.3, 19.9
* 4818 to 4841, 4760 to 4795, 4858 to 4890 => -0.9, 20.2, 18.2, 19.1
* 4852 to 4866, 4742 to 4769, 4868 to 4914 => 1.9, 20.3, 19.6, 19.8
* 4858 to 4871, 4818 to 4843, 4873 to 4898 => 1.6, 19.7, 19.2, 19.4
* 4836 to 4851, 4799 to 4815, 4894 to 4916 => 1.2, 20.1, 20.6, 20.3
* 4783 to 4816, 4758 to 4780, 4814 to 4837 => -0.9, 19.9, 19.9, 19.9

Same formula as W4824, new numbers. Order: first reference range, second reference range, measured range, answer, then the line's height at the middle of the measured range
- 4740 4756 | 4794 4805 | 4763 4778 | 0.8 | 21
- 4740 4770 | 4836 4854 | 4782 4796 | -0.9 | 19.6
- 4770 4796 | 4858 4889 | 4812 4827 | -0.5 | 19.6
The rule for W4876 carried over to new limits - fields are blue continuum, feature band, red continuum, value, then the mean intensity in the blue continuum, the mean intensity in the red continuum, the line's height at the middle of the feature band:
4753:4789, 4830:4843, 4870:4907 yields 0.037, 20.1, 19.6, 19.8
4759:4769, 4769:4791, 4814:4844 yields -0.037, 19.4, 19.7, 19.5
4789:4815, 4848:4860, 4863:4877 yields 0.091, 20.5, 17.6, 18.3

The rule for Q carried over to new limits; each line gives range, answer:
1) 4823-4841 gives 19.7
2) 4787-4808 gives 20.9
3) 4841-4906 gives 18.7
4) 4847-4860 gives 16.9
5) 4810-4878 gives 18.7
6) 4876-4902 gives 19.5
